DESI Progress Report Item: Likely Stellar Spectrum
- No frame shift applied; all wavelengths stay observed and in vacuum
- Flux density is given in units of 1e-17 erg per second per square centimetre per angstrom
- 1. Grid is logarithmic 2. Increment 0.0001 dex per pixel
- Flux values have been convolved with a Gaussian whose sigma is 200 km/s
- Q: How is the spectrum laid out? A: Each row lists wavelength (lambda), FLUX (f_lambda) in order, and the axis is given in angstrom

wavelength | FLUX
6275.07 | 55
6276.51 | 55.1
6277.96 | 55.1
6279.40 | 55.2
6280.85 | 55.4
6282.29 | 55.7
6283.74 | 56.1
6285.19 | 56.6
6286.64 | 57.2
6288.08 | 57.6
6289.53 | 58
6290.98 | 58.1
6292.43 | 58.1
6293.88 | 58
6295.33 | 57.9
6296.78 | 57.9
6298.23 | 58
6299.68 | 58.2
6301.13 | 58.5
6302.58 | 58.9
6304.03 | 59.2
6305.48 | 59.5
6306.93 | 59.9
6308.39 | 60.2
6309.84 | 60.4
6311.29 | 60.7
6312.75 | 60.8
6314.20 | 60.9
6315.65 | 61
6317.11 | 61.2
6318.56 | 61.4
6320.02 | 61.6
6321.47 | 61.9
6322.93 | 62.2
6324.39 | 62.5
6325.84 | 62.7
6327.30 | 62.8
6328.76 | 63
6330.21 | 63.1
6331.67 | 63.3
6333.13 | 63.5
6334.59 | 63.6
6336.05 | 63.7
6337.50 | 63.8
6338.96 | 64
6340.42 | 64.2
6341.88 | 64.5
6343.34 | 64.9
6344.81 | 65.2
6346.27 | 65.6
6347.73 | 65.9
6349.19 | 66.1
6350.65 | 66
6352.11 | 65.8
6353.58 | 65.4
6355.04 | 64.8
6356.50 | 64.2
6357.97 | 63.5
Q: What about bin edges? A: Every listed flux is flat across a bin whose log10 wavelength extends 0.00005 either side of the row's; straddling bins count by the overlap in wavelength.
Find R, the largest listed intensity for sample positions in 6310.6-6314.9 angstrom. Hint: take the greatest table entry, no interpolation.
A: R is 60.9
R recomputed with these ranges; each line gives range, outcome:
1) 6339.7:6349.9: 66.1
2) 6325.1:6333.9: 63.5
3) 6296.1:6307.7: 59.9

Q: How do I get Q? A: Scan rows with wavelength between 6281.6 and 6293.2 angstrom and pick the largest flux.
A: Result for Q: 58.1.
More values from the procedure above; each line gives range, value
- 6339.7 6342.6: 64.5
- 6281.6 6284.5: 56.1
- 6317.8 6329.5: 63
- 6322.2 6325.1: 62.5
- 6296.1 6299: 58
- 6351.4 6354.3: 65.8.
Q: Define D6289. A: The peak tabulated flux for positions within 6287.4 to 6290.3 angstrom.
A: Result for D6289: 58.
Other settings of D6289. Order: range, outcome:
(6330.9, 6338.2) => 63.8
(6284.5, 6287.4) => 57.2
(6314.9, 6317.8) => 61.2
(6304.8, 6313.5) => 60.8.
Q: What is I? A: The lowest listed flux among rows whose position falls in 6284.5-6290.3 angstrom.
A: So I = 56.6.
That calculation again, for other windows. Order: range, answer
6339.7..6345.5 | 64.2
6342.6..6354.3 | 64.9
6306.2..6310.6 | 59.9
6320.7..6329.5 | 61.9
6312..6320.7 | 60.8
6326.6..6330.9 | 62.8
